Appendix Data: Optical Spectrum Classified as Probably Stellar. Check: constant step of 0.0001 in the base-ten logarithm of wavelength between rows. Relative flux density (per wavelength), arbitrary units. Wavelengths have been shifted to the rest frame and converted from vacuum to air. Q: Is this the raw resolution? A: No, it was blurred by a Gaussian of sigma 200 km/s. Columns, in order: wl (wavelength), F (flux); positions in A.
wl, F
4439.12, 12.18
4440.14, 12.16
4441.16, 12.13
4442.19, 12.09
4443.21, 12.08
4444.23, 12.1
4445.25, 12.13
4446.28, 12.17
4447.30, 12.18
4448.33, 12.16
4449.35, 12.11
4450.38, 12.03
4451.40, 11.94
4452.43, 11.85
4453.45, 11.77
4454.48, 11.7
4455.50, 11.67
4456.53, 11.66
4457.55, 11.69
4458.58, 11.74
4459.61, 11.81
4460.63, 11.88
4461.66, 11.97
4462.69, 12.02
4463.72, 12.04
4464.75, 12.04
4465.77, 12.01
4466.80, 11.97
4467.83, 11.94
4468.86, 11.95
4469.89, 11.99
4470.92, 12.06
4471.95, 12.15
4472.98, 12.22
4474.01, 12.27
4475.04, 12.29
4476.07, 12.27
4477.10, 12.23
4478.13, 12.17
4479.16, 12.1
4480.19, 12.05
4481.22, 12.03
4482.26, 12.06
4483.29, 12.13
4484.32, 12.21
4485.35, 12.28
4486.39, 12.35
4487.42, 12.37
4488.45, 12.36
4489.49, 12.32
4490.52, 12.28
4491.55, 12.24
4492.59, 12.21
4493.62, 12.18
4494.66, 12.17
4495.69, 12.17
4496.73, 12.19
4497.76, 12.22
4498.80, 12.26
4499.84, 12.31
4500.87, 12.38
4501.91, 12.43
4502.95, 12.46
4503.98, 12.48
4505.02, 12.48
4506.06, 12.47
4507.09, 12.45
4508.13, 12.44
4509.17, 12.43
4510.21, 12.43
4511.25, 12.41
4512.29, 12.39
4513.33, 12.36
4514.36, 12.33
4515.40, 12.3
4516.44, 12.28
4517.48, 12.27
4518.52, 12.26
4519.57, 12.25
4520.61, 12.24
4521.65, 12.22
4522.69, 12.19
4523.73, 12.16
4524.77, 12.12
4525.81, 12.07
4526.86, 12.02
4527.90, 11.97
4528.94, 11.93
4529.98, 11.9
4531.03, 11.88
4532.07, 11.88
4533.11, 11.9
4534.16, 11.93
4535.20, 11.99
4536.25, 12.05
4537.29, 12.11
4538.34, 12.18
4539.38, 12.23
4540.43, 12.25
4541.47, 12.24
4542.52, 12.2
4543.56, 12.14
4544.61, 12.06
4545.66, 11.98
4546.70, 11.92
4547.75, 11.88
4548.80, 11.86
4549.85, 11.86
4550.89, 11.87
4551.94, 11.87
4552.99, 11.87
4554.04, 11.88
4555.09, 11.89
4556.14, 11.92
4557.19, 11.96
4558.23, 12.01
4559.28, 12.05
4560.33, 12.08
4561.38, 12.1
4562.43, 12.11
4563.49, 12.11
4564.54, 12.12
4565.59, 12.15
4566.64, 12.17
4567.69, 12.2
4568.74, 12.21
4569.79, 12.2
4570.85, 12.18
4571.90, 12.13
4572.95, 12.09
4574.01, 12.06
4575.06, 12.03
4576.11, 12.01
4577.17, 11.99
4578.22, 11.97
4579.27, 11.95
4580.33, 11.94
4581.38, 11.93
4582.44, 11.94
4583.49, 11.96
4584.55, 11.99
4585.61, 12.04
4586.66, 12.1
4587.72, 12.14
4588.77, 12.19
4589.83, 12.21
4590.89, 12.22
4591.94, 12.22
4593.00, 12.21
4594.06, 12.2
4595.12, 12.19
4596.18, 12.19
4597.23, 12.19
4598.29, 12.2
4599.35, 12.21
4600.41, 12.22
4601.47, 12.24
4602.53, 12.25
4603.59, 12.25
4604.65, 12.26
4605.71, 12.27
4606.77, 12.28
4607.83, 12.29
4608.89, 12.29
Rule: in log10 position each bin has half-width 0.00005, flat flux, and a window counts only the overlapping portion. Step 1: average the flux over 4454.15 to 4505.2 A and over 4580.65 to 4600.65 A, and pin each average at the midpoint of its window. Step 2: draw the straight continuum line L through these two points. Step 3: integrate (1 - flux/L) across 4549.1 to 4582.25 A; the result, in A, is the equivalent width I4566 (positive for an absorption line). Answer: 0.3 A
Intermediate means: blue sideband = 12.1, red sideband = 12.1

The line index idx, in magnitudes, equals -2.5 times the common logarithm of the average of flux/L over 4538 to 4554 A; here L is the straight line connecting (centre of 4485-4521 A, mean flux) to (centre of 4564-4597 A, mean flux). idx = 0.02 mag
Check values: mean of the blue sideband 12.3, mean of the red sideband 12.1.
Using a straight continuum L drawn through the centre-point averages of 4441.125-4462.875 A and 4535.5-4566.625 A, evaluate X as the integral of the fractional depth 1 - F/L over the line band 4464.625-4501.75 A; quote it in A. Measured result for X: -0.66 A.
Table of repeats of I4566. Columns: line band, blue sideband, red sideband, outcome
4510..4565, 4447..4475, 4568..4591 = -0.25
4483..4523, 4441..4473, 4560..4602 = -0.97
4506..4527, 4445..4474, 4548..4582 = -0.52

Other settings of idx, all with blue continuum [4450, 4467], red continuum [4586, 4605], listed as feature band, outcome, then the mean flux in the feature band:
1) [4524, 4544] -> 0.00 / 12.1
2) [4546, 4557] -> 0.02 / 11.9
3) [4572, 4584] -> 0.01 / 12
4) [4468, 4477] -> -0.02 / 12.1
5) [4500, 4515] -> -0.04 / 12.4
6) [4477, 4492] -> -0.03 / 12.2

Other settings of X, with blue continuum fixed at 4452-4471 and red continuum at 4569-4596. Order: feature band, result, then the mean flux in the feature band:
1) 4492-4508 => -0.5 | 12.3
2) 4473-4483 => -0.2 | 12.2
